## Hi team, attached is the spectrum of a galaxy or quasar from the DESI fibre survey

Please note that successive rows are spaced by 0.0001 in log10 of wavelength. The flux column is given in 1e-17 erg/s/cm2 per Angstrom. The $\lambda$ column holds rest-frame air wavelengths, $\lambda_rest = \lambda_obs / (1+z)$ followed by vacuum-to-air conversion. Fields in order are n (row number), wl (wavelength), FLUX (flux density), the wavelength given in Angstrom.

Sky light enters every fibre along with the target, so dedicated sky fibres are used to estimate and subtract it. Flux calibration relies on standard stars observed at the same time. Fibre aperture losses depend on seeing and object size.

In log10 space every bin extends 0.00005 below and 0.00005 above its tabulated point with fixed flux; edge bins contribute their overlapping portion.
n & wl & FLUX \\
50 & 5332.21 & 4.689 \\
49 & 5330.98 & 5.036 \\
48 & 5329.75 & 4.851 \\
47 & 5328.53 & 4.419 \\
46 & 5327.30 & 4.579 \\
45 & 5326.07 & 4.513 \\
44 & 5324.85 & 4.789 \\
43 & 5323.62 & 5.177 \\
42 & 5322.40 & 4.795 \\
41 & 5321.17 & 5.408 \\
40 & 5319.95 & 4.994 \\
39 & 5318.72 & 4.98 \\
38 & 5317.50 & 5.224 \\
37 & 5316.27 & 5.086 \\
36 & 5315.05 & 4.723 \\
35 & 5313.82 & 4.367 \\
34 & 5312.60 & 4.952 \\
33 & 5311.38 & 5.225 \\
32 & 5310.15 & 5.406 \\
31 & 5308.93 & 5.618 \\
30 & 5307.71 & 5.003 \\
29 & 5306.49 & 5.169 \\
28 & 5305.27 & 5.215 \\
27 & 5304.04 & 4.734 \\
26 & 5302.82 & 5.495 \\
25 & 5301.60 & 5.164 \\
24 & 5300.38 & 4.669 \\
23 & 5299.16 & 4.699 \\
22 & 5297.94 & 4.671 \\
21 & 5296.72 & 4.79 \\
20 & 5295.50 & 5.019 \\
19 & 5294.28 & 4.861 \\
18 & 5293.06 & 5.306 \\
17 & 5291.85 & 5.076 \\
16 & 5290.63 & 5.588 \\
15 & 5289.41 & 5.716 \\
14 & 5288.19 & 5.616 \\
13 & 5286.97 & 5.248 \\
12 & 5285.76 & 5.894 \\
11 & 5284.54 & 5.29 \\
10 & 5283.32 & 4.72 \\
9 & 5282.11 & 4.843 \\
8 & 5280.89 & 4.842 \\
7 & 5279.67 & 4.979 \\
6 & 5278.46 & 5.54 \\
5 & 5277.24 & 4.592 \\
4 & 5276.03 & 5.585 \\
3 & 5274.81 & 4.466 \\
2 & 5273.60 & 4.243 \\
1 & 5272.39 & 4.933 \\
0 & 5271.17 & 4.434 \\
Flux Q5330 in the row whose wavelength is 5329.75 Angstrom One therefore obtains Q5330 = 4.851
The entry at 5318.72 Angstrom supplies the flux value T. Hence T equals 4.98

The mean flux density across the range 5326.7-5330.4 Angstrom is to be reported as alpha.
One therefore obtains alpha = 4.62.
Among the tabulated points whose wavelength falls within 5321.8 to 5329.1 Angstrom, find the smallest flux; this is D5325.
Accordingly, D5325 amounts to 4.419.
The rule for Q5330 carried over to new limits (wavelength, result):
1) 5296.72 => 4.79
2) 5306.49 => 5.169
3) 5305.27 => 5.215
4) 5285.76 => 5.894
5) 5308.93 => 5.618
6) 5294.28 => 4.861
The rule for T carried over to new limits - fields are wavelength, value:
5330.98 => 5.036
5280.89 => 4.842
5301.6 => 5.164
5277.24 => 4.592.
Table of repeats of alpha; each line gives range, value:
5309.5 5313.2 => 5.2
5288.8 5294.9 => 5.31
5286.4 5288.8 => 5.43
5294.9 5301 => 4.77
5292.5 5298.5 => 4.93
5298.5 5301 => 4.69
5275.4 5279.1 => 5.23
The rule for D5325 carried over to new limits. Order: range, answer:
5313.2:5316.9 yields 4.367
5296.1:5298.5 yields 4.671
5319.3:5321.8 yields 4.994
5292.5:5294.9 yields 4.861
